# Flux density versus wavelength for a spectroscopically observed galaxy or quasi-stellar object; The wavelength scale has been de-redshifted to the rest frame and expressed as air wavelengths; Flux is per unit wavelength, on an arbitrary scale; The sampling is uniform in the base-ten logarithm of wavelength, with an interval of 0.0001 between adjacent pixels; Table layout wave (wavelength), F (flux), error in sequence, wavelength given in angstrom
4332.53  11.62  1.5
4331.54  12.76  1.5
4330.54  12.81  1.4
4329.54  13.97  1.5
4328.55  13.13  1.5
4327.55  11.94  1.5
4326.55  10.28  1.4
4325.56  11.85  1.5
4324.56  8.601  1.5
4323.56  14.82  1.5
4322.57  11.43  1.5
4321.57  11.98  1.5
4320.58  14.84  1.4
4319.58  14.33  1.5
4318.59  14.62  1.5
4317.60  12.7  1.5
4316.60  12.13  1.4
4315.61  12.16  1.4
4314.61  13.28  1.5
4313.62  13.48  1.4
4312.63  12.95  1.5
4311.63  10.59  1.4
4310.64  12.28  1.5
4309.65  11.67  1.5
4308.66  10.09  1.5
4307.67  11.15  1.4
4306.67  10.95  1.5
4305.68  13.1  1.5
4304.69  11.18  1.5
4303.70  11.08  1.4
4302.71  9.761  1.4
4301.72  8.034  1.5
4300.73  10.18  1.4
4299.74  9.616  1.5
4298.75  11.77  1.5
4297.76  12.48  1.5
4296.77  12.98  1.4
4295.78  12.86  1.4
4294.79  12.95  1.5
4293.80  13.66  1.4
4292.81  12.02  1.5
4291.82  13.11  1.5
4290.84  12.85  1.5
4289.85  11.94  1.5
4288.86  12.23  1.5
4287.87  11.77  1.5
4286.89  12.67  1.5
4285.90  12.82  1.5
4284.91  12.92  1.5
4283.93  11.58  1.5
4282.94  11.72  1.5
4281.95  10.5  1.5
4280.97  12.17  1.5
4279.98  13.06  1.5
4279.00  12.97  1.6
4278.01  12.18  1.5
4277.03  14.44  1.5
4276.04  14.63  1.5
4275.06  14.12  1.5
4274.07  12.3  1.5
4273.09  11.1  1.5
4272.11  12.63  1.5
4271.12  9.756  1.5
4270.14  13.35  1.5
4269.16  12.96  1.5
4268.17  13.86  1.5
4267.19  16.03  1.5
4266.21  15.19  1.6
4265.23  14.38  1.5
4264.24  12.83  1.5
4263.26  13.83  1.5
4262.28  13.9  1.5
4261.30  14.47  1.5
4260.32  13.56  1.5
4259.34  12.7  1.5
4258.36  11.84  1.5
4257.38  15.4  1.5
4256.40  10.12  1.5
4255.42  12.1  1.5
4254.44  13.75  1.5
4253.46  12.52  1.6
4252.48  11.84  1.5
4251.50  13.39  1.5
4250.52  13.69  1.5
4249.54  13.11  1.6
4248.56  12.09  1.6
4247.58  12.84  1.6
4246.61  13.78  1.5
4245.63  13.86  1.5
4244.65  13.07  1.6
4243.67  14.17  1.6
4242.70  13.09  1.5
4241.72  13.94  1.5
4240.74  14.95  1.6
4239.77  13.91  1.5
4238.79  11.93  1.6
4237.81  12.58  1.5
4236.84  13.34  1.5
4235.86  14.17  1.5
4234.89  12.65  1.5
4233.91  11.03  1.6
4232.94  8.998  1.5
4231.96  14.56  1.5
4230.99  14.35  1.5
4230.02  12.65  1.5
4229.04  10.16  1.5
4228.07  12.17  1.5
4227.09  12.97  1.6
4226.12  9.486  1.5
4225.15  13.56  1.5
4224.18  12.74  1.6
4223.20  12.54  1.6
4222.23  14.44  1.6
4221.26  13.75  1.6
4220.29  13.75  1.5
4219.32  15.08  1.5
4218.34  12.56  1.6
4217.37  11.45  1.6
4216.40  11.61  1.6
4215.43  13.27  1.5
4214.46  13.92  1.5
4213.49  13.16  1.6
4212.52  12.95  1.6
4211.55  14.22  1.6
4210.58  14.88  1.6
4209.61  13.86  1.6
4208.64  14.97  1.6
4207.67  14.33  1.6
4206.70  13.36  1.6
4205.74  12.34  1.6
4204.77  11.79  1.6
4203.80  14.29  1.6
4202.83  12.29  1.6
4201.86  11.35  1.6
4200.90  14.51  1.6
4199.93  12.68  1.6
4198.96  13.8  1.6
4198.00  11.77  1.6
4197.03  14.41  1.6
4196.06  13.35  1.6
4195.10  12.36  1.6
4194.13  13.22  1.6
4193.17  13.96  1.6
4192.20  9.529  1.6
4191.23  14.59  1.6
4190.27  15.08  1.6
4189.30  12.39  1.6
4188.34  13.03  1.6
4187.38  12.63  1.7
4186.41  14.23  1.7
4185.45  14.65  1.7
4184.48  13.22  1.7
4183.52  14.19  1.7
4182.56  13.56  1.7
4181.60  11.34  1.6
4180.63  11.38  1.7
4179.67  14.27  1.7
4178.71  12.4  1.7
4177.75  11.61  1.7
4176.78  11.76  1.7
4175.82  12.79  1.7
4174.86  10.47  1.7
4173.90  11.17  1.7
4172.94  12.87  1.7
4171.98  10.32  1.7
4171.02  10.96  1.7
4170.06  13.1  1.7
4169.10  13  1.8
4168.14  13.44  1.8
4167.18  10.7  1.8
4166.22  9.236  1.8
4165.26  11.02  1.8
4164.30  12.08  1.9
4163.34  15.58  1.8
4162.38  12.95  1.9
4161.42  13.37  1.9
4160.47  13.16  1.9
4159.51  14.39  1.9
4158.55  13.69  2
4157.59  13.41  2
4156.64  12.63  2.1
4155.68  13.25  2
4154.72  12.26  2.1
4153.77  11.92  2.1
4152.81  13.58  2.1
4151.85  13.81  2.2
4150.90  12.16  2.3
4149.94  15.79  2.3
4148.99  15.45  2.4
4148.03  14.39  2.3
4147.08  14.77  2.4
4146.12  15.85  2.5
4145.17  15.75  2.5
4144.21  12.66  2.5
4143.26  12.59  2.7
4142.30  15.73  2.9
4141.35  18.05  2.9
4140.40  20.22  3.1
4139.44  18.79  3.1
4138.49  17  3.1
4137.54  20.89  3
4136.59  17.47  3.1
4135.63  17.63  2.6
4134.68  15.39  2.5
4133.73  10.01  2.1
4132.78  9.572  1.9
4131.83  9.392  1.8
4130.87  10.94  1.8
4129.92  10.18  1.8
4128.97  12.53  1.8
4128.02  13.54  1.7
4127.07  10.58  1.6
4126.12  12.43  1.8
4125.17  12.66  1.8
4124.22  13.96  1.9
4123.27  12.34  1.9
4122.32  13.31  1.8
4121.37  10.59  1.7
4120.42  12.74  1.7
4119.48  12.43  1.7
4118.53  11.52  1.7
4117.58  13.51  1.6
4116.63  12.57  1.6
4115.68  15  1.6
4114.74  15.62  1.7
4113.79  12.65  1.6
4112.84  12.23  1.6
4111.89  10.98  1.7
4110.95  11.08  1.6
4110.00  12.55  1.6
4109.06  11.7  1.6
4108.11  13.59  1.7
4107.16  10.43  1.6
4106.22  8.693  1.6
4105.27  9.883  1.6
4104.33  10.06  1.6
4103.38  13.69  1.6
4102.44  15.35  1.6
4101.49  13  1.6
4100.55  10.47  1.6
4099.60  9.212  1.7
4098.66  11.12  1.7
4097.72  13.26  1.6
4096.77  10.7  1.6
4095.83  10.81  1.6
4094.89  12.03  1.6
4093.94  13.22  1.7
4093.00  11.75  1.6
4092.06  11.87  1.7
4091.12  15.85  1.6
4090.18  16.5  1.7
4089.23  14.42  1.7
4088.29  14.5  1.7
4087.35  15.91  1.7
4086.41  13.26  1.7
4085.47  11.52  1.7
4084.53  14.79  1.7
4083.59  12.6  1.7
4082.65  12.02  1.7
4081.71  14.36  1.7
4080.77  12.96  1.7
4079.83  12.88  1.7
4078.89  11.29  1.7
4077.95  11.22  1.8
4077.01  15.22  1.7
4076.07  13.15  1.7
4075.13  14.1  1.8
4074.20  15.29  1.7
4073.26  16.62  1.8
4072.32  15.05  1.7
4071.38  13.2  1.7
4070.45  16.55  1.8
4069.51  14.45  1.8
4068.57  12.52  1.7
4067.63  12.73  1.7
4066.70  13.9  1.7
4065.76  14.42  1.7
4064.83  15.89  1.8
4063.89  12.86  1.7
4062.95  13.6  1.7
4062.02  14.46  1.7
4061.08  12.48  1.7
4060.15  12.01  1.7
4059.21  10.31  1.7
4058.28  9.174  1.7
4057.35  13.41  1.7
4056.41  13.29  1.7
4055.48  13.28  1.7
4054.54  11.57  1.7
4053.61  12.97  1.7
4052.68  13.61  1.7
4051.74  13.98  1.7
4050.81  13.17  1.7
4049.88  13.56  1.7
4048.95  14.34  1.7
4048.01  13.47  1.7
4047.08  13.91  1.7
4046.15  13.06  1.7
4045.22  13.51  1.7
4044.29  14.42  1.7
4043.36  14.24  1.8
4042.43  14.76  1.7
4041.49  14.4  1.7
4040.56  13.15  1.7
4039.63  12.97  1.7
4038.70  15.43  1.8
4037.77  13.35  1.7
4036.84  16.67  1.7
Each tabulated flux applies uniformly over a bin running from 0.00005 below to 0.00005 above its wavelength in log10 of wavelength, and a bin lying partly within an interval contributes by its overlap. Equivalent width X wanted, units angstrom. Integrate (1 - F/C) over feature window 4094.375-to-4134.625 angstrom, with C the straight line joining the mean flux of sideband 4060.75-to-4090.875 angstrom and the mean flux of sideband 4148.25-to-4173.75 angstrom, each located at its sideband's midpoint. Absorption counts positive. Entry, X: 4.5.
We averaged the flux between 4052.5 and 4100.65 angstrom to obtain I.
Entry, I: 13.2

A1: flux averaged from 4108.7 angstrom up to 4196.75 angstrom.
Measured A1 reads 13.2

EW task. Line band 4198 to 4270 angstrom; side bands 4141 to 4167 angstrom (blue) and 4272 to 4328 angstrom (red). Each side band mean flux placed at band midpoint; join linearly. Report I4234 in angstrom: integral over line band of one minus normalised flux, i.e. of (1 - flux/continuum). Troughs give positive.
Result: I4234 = -1.94 angstrom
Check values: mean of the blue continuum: 13.6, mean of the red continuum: 12.2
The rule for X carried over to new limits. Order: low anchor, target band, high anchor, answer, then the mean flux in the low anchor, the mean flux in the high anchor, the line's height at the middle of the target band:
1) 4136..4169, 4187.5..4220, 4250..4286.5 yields 1.23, 14.3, 13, 13.7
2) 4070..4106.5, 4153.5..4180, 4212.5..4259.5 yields 1.14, 13.1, 12.9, 13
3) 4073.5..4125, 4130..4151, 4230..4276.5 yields -3.51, 12.7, 13.2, 12.8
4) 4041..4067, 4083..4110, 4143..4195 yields 1.46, 13.4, 13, 13.2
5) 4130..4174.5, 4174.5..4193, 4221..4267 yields 0.89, 13.7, 13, 13.5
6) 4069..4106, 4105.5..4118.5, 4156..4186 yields 0.69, 13.1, 12.5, 13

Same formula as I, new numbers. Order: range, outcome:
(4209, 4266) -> 13.1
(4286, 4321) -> 12.1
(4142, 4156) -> 14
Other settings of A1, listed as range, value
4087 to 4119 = 12.5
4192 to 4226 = 13.2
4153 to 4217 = 12.9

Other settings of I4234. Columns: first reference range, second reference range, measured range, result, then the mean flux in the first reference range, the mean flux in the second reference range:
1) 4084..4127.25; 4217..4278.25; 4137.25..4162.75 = -4.05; 12.5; 13.1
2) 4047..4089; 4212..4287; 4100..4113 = 1.65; 13.5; 13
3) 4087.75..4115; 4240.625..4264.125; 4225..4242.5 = 0.64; 12.3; 13.2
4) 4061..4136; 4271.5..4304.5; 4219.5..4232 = -0.48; 12.9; 12.1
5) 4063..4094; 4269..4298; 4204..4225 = -0.65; 13.8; 12.6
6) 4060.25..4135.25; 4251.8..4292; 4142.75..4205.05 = -0.74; 12.8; 12.9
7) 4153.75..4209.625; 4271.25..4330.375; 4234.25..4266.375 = -2.09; 12.8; 12.2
